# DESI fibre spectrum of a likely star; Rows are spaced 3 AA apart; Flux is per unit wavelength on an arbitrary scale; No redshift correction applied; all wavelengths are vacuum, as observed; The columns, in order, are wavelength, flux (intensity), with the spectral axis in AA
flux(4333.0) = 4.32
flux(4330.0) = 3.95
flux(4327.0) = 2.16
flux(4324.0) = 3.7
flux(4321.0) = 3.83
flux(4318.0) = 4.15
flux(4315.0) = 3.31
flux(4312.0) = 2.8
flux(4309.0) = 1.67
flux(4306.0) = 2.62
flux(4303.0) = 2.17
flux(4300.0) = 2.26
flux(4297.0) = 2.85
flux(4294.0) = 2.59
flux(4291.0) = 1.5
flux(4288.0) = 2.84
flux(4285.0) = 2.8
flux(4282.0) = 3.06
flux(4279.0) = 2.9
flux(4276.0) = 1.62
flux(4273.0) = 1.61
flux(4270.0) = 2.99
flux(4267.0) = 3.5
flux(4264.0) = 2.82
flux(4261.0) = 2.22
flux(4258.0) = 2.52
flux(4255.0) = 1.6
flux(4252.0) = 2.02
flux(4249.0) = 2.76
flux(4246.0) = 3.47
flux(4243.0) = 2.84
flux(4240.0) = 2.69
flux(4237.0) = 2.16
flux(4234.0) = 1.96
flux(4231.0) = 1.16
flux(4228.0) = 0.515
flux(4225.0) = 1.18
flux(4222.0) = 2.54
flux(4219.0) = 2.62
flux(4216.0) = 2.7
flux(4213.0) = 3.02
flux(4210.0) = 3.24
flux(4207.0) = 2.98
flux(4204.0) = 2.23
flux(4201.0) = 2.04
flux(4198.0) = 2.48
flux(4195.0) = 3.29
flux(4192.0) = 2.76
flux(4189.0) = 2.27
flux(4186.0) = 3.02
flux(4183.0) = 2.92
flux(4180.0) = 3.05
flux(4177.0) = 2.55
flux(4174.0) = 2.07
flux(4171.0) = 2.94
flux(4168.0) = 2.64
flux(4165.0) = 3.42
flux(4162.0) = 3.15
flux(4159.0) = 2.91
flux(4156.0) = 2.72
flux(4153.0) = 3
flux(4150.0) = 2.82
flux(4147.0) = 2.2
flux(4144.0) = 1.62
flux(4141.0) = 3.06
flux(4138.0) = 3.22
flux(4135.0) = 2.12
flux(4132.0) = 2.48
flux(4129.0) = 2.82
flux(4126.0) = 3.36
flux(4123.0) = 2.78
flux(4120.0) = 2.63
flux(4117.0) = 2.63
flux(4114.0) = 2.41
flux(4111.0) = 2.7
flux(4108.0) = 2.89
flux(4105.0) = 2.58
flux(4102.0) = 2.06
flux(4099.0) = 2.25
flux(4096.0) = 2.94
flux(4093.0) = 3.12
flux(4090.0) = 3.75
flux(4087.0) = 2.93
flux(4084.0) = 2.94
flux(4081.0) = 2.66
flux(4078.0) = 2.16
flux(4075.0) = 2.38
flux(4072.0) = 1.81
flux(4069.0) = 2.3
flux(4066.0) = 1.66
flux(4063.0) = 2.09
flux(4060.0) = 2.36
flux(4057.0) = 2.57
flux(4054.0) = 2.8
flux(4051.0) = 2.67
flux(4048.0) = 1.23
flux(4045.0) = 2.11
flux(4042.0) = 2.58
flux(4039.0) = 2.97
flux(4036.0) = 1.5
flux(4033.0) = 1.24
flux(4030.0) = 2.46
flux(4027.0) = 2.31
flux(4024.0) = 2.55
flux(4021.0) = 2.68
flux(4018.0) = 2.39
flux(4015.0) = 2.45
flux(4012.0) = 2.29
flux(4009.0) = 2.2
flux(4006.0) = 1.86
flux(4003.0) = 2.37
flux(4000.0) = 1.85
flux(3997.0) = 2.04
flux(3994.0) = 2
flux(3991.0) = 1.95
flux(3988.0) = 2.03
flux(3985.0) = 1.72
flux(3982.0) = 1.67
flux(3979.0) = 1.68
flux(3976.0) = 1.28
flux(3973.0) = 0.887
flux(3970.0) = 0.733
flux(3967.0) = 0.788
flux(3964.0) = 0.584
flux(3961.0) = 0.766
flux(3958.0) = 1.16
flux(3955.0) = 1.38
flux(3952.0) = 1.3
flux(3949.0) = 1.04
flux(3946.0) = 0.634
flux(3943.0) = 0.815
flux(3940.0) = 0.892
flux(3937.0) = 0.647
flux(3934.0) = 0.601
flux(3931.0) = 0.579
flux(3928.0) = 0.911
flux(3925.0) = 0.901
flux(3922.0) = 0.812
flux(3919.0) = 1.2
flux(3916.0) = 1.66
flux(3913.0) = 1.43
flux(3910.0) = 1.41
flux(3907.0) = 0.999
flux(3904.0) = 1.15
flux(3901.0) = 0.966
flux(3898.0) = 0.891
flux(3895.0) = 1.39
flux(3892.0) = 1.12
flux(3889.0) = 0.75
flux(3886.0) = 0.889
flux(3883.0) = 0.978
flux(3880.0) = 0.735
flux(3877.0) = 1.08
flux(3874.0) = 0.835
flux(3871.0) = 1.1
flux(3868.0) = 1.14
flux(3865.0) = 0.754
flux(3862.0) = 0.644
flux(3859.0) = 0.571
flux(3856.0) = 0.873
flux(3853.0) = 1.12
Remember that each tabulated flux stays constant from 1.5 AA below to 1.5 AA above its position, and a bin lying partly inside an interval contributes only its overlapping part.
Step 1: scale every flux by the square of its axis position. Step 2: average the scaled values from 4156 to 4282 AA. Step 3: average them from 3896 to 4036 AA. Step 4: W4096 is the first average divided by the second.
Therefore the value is 2.0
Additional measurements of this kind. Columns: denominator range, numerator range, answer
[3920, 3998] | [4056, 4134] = 2.42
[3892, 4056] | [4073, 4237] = 1.83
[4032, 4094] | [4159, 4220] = 1.24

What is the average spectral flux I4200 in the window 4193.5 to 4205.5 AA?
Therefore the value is 2.51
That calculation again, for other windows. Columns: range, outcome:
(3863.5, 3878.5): 0.982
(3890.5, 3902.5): 1.09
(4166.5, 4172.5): 2.79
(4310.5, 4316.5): 3.05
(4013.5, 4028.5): 2.48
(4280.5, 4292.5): 2.55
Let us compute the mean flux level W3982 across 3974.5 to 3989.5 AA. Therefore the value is 1.68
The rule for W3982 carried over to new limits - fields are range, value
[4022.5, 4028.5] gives 2.43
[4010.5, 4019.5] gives 2.38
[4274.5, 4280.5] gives 2.26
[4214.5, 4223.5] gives 2.62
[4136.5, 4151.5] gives 2.58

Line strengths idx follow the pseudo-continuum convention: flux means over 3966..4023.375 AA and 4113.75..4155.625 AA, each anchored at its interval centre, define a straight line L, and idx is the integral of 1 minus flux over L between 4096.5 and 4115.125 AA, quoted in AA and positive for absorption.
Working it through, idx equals -0.1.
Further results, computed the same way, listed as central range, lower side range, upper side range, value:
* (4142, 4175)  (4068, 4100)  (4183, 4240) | -2.7 AA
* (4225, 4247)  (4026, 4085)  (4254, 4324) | 4.6 AA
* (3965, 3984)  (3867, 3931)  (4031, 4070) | 5.2 AA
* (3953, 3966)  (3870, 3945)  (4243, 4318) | 2.4 AA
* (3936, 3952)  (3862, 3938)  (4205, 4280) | 4.3 AA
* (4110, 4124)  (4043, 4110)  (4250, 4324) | -0.7 AA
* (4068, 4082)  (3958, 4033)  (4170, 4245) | -1.4 AA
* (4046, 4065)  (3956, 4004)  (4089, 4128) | -0.3 AA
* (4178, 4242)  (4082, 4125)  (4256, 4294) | 4.7 AA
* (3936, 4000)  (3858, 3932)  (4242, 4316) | 2.6 AA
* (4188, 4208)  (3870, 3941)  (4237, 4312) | -3.6 AA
